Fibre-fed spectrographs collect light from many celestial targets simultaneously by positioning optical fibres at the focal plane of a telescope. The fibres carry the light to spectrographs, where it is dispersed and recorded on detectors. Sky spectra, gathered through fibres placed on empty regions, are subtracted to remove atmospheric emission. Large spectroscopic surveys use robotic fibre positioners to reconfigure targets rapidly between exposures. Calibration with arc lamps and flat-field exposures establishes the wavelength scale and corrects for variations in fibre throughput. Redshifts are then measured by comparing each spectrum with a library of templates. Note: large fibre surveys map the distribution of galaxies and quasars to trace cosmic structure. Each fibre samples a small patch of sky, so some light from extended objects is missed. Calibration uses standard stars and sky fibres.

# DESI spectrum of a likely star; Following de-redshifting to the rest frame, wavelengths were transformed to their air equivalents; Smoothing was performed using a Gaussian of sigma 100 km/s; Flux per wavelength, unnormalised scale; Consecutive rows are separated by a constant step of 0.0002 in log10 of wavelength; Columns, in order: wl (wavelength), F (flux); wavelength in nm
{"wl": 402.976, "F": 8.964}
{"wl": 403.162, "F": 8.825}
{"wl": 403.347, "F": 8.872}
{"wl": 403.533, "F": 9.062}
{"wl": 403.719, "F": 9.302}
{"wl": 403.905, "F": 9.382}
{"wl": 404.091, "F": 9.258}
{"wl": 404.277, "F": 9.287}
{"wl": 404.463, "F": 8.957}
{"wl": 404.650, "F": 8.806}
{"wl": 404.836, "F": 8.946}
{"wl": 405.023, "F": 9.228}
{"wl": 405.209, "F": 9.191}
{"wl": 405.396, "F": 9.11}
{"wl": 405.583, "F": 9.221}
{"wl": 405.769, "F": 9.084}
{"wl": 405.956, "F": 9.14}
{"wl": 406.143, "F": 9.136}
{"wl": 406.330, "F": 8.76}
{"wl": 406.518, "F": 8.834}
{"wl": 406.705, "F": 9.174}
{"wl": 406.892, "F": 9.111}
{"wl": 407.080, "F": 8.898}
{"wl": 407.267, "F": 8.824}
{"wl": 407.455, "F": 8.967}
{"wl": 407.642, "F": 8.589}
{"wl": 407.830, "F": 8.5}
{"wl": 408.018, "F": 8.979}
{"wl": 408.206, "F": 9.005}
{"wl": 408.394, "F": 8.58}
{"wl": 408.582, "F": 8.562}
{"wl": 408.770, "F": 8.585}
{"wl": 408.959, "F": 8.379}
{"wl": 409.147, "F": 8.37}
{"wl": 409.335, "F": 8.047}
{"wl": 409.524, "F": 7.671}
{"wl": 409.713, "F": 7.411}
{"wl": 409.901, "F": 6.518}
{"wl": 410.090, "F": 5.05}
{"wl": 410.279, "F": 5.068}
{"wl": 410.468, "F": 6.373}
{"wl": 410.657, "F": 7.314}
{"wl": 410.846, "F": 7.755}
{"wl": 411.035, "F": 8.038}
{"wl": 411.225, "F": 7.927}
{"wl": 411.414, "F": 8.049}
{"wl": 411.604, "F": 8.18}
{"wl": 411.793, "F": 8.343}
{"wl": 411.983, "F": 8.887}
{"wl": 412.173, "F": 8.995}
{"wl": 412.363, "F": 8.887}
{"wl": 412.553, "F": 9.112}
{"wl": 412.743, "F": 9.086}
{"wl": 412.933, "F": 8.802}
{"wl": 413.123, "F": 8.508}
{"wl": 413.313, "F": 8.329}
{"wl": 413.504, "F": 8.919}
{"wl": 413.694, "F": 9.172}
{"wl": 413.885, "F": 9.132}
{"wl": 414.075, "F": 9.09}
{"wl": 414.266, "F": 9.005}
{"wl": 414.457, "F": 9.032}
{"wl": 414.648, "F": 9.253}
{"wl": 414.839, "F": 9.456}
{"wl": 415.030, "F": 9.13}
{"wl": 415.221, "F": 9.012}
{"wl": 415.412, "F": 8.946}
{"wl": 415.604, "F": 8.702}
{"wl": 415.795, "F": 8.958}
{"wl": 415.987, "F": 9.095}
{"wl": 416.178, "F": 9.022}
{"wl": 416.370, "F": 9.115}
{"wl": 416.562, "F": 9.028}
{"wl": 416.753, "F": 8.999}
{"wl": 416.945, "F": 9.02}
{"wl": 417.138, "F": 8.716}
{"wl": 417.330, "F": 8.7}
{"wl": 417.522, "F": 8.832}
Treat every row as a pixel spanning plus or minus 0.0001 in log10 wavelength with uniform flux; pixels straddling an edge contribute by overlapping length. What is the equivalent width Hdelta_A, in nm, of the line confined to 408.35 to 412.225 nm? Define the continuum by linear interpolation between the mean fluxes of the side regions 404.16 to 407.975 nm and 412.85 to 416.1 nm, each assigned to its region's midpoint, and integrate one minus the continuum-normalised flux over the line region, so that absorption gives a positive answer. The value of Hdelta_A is 0.56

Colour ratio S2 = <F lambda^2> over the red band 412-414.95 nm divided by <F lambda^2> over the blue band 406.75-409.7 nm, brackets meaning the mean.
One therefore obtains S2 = 1.07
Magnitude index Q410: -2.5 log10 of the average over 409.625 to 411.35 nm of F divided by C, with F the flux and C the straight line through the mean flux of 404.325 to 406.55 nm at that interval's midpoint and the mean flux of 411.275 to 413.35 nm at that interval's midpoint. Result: 0.27 mag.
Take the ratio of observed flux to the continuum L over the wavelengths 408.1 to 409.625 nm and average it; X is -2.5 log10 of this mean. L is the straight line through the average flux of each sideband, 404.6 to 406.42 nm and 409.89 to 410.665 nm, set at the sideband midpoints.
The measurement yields -0.23 mag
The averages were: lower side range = 9.07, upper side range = 5.87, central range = 8.4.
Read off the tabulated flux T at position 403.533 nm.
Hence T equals 9.062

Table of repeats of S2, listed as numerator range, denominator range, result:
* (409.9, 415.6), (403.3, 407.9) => 0.96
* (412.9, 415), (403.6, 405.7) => 1.03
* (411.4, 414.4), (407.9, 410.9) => 1.18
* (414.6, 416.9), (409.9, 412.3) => 1.24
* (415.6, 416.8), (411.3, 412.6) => 1.07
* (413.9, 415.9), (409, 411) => 1.32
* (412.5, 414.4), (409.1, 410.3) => 1.31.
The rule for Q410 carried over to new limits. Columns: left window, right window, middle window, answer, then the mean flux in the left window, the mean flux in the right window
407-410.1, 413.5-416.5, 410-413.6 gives 0.09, 8.25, 9.07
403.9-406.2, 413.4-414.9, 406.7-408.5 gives 0.03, 9.13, 9.12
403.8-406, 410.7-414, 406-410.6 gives 0.10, 9.14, 8.58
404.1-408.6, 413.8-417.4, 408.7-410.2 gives 0.20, 8.97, 9.02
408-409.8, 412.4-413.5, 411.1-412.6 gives 0.02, 8.33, 8.79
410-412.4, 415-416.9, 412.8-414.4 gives -0.07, 7.58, 9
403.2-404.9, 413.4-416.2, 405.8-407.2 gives 0.01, 9.09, 9.06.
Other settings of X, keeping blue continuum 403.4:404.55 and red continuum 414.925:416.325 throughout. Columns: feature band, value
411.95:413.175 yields 0.02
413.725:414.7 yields -0.01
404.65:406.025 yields 0.01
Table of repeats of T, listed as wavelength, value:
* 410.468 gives 6.373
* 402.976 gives 8.964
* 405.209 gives 9.191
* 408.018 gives 8.979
